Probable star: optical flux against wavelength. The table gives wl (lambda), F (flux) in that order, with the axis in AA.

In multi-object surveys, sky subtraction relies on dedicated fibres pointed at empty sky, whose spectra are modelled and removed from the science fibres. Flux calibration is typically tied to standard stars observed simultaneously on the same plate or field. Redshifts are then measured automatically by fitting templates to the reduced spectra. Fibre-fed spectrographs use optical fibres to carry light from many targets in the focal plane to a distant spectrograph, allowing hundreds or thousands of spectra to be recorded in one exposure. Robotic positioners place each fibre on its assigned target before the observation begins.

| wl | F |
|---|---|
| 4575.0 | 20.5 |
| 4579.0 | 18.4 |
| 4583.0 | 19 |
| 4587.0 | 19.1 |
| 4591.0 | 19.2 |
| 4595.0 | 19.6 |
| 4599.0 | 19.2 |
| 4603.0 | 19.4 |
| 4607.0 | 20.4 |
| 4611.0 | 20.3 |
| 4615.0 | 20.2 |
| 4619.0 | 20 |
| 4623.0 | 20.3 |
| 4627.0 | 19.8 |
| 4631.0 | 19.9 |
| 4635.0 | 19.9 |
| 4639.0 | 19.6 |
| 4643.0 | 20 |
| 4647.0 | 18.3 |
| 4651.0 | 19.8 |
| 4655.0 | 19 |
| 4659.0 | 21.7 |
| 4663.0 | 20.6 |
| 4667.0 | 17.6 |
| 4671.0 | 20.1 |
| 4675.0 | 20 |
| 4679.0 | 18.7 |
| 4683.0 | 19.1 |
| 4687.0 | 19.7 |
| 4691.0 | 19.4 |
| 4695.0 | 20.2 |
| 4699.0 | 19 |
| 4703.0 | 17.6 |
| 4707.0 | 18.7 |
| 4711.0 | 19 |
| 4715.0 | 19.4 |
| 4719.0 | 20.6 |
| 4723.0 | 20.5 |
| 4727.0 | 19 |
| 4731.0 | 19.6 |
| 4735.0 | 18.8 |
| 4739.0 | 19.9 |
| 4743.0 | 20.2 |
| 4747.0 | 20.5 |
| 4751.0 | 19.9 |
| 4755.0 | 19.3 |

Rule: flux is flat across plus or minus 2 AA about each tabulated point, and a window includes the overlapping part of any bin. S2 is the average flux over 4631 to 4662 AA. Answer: 19.8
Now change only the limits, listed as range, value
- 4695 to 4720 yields 19.1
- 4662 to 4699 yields 19.4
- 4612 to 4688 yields 19.7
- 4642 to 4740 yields 19.4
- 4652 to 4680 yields 19.7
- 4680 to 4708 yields 19.1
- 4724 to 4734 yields 19.4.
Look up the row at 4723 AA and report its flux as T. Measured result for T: 20.5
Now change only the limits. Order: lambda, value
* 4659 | 21.7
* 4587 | 19.1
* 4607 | 20.4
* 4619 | 20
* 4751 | 19.9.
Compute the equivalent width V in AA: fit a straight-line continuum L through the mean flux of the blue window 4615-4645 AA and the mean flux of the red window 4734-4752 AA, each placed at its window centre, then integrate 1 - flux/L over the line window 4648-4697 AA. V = 0.75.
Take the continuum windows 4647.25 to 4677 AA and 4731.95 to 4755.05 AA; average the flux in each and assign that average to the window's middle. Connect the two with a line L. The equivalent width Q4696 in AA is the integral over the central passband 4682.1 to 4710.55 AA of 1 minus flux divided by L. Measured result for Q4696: 0.96 AA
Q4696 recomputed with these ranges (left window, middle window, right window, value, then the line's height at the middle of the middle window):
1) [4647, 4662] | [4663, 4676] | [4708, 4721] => 0.3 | 19.9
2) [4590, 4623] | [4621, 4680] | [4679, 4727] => -0.3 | 19.6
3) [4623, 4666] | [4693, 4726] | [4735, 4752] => 0.9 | 19.9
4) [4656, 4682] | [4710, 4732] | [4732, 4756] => 0.1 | 19.8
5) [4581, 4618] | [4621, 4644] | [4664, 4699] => -0.5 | 19.5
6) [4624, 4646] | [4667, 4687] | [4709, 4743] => 0.4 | 19.7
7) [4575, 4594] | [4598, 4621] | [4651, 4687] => -0.8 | 19.3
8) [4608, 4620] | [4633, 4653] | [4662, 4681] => 0.2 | 19.8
